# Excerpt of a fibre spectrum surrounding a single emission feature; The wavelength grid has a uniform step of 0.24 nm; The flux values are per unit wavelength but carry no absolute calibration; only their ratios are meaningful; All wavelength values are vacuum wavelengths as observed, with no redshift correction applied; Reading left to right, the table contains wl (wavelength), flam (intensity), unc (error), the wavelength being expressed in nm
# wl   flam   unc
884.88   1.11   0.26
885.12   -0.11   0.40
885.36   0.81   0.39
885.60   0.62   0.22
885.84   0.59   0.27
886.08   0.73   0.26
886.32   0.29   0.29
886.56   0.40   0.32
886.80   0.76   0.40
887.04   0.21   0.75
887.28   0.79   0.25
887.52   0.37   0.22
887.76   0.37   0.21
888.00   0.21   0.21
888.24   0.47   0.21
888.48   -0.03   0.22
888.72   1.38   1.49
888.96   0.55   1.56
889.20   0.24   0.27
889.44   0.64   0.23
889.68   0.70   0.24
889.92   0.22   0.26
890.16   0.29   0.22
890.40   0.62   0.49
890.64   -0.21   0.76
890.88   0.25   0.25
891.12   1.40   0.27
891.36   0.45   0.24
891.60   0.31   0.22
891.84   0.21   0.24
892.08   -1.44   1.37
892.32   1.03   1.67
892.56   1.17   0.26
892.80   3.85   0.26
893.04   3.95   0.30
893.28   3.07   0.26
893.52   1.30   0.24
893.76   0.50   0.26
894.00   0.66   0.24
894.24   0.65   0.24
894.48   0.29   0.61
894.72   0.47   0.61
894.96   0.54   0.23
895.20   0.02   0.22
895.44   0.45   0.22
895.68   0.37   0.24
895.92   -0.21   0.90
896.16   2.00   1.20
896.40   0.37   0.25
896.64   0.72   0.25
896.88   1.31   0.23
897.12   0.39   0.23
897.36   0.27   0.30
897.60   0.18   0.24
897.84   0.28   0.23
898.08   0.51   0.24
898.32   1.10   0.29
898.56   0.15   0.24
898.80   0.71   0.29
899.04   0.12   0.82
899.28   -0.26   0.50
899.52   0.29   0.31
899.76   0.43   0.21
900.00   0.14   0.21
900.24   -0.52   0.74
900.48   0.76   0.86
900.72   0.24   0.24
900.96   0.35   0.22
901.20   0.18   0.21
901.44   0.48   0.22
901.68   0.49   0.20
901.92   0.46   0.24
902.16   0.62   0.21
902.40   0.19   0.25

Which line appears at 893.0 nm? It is [O III] 5007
